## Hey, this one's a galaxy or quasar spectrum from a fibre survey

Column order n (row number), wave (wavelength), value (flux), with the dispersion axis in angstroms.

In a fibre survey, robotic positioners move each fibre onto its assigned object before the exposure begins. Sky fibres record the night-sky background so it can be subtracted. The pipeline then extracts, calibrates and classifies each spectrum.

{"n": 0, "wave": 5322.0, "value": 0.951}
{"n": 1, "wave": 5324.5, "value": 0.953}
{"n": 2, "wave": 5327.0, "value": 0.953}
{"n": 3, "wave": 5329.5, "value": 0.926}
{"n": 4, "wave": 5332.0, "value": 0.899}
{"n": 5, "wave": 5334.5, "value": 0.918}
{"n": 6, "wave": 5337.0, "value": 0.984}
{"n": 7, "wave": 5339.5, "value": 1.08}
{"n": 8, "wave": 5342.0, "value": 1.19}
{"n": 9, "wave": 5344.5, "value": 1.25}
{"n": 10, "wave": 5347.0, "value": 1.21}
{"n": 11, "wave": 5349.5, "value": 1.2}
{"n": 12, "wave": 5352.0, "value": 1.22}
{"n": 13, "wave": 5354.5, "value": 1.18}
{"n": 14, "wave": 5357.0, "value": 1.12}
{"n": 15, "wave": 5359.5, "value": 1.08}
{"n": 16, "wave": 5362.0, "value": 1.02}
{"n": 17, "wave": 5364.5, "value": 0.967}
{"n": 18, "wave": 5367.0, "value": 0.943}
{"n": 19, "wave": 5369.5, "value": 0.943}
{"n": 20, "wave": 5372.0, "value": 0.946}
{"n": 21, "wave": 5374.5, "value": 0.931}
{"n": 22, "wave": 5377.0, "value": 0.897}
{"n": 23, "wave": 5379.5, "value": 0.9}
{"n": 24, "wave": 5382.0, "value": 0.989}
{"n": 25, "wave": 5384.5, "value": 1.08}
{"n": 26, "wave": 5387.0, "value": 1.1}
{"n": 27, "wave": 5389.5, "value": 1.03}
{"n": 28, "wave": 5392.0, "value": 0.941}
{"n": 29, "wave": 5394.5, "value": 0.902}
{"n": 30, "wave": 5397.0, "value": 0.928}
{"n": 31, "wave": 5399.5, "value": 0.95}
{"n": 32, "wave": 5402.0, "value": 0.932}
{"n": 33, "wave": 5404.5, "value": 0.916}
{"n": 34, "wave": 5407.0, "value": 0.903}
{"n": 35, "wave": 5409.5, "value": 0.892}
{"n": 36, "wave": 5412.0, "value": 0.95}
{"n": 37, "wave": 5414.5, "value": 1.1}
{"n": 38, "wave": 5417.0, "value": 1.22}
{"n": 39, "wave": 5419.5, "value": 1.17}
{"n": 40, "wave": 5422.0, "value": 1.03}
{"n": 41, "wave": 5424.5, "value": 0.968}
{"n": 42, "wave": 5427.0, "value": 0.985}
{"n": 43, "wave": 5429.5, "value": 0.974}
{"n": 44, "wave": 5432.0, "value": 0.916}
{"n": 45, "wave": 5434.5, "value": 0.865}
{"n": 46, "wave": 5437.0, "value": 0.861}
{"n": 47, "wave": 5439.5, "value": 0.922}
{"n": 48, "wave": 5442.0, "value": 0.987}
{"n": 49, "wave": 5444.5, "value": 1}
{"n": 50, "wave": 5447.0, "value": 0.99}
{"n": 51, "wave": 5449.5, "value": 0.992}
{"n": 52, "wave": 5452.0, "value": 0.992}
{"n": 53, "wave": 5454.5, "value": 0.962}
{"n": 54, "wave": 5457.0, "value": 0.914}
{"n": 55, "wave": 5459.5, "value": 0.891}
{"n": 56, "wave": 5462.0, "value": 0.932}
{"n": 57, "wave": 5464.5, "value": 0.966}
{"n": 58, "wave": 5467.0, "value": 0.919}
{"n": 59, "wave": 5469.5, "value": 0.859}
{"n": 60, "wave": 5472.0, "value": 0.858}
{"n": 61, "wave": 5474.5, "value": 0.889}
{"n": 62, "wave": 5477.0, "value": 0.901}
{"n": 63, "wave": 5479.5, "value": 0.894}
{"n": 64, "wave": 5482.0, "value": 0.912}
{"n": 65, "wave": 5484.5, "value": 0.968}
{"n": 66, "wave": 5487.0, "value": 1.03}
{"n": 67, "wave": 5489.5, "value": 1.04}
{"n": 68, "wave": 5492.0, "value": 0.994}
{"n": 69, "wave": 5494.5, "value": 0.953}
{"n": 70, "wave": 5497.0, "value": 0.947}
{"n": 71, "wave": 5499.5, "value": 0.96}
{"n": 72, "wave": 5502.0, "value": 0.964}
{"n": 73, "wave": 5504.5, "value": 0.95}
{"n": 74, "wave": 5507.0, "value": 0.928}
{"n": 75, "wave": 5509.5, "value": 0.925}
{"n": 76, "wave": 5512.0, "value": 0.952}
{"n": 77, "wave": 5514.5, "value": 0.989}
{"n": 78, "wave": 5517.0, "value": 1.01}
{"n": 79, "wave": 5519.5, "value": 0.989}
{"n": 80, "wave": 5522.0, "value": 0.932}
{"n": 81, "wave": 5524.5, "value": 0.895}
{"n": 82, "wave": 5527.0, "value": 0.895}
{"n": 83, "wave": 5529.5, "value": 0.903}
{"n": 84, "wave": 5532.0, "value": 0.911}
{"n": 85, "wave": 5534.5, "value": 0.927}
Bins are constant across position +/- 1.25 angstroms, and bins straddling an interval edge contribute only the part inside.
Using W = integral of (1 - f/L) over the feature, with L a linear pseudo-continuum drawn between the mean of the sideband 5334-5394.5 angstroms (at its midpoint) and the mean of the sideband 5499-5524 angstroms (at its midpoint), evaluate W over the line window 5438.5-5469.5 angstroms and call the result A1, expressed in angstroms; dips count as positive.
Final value 1.3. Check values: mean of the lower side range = 1.05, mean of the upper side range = 0.958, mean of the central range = 0.952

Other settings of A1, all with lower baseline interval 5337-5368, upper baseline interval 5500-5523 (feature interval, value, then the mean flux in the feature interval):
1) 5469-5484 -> 1.6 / 0.891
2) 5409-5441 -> 1.7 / 0.991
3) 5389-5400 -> 1.3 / 0.945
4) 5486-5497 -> -0.2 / 0.997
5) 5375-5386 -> 1.2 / 0.967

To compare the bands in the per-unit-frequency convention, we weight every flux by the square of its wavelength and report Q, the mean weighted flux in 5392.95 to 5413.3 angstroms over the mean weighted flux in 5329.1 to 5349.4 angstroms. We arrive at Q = 0.9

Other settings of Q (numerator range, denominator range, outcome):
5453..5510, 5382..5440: 0.98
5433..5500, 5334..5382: 0.93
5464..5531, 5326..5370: 0.94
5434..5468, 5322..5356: 0.92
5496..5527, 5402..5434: 0.99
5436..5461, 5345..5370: 0.90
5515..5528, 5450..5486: 1.05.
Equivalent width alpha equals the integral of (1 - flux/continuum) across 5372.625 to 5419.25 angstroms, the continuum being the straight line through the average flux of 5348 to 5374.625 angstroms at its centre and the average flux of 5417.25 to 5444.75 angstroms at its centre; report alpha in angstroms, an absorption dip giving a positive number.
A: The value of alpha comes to 1.73 angstroms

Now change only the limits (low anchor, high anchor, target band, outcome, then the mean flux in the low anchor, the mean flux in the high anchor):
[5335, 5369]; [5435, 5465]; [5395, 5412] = 1.7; 1.1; 0.948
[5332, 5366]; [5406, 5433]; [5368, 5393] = 2.0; 1.1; 1.01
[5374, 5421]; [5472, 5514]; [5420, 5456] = 0.2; 0.987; 0.948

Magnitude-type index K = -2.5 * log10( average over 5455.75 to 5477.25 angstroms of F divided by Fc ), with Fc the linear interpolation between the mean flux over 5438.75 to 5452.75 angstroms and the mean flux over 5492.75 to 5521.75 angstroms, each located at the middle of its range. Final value 0.083 mag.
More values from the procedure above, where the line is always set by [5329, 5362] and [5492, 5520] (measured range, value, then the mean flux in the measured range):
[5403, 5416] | 0.09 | 0.957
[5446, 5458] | 0.04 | 0.971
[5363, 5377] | 0.14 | 0.943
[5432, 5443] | 0.13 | 0.908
